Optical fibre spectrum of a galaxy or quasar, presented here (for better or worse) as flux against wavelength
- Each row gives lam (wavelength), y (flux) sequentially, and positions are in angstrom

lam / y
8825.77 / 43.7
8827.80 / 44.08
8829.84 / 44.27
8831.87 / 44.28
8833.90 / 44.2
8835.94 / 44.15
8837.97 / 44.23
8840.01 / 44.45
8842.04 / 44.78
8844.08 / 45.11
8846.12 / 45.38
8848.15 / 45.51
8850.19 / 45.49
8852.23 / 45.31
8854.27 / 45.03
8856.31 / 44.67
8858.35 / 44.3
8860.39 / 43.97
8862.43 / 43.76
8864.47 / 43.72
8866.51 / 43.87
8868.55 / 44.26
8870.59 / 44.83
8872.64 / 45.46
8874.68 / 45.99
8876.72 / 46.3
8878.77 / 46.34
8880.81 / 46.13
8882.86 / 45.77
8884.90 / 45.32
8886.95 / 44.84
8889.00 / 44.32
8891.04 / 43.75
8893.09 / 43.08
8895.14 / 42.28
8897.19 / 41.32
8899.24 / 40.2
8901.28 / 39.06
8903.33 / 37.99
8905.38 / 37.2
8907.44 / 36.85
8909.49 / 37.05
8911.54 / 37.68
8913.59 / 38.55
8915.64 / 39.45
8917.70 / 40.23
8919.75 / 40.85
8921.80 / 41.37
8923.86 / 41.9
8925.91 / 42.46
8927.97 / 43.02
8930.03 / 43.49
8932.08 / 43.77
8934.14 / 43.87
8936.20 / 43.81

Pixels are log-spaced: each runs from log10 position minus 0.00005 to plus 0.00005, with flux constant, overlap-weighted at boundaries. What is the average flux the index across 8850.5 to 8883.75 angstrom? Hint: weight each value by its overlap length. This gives 45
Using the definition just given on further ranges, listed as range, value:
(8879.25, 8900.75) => 43.7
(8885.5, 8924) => 40.4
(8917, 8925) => 41.2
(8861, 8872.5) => 44.2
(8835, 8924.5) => 43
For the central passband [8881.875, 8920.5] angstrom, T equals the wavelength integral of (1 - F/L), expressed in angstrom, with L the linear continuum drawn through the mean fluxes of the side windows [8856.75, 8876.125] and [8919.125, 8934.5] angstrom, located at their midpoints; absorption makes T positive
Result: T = 2.3 angstrom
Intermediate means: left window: 44.5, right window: 42.6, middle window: 40.8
